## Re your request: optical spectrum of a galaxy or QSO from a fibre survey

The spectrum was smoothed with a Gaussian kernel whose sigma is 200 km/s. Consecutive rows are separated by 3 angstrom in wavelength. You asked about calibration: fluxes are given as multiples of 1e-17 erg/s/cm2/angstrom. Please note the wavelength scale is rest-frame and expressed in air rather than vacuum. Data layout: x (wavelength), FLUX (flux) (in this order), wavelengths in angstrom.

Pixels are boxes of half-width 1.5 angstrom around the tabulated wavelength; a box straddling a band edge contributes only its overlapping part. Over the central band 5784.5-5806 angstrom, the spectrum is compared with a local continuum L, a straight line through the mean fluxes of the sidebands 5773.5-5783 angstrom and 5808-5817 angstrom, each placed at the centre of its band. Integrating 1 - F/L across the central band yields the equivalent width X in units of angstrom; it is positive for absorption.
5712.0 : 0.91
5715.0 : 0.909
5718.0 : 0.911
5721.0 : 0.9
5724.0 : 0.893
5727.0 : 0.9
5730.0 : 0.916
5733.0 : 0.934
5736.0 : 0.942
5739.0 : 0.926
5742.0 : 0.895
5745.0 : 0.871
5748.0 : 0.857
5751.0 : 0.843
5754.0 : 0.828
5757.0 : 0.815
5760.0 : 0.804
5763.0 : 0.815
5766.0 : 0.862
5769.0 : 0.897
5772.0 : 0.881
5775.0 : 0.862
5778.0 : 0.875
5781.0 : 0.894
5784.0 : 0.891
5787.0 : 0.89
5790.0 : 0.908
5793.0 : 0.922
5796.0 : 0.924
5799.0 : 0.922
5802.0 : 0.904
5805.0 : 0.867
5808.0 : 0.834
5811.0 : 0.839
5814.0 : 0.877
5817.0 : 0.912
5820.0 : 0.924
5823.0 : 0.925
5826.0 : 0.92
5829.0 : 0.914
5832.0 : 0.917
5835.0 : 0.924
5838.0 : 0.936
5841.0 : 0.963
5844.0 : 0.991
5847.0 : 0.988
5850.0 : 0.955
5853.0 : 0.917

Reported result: -0.9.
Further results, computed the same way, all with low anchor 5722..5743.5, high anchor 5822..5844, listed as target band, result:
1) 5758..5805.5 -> 2.1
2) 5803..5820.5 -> 1.0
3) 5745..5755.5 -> 0.8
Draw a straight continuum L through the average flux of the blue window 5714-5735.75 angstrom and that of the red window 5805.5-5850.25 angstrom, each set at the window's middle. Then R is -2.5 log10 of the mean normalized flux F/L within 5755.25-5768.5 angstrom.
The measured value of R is 0.11 mag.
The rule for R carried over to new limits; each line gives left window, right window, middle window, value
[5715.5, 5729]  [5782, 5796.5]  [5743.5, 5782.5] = 0.06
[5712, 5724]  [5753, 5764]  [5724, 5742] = -0.06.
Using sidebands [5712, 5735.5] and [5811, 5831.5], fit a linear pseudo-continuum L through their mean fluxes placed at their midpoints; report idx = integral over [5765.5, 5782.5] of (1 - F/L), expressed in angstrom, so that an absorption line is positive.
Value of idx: 0.5 angstrom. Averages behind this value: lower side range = 0.91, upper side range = 0.907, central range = 0.879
